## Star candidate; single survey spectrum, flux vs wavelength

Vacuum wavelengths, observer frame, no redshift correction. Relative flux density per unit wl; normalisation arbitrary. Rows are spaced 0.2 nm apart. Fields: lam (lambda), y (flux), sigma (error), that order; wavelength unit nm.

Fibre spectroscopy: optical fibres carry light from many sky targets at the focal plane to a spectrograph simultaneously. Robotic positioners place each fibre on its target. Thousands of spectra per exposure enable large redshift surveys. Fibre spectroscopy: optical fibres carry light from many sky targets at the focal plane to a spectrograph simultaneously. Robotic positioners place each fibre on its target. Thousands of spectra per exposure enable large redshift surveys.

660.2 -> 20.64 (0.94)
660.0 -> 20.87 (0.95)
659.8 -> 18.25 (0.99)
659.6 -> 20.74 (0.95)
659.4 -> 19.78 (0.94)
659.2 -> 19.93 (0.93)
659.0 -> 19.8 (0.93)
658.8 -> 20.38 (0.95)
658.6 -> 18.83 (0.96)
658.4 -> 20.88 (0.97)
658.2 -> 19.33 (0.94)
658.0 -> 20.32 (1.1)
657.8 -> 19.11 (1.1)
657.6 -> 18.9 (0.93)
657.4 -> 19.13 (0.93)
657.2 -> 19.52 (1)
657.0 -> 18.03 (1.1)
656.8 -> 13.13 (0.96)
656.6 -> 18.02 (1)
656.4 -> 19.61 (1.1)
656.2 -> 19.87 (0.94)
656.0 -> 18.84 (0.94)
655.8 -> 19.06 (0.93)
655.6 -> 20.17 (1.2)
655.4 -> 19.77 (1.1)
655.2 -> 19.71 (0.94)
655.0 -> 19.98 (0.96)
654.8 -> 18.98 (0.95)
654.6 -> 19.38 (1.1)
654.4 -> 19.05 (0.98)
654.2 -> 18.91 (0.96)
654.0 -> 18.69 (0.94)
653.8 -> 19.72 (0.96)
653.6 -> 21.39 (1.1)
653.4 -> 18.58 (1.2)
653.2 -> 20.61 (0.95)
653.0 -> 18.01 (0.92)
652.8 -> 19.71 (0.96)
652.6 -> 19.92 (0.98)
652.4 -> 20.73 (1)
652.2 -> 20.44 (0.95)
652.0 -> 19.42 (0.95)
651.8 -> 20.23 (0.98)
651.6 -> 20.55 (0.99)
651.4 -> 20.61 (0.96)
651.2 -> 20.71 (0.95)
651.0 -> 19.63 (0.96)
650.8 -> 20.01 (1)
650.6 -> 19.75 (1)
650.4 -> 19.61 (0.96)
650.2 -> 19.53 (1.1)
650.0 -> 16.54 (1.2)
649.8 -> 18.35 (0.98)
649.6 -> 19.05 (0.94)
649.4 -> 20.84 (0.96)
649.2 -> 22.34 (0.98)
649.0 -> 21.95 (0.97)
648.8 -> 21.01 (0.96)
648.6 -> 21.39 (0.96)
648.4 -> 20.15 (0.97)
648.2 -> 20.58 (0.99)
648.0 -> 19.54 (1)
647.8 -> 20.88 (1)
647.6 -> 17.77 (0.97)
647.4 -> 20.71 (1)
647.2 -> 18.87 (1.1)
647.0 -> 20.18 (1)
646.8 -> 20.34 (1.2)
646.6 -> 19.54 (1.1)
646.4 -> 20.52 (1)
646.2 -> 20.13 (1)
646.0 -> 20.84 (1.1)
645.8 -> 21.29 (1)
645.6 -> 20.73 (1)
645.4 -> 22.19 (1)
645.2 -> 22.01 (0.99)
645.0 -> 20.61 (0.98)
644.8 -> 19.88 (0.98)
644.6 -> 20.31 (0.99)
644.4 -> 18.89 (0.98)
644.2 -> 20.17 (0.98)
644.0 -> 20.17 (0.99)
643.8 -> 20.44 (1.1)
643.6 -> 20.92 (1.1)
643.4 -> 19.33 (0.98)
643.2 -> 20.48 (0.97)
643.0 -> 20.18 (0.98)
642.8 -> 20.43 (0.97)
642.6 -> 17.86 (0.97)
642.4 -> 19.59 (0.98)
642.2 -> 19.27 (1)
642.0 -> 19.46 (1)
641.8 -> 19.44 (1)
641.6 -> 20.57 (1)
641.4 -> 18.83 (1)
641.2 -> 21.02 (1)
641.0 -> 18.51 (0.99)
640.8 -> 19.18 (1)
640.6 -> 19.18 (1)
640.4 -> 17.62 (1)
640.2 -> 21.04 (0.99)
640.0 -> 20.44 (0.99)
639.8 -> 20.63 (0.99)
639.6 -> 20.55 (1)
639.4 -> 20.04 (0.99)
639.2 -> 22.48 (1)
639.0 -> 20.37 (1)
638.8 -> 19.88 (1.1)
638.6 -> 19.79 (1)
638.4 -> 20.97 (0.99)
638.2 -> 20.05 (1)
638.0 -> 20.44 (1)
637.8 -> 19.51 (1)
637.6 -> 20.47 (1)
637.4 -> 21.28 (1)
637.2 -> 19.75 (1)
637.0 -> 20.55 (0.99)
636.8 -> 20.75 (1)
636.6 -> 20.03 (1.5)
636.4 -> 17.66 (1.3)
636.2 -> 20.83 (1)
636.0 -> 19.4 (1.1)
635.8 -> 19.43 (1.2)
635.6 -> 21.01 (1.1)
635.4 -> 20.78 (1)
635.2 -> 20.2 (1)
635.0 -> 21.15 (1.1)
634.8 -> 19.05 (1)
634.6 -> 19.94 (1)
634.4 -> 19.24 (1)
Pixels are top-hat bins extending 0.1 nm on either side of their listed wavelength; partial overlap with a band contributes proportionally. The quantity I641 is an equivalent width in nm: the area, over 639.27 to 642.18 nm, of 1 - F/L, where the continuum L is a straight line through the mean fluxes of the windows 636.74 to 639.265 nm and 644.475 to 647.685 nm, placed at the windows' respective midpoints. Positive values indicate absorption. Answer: 0.09 nm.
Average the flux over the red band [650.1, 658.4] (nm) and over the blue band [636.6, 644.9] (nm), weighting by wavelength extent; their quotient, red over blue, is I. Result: 1.0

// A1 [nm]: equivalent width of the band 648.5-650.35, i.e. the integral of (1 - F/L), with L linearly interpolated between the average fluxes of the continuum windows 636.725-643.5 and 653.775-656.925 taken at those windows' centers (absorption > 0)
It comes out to -0.07 nm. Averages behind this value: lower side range 20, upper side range 18.9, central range 20.1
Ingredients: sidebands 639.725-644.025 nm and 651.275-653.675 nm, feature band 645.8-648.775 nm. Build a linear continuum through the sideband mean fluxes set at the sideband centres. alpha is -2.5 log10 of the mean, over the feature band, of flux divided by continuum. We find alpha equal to -0.02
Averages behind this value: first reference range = 19.7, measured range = 20.2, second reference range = 20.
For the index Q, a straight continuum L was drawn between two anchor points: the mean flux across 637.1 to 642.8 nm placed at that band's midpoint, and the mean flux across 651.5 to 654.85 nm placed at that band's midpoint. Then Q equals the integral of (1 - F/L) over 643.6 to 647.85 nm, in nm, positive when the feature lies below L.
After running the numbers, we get -0.10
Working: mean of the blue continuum 19.9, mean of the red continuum 19.7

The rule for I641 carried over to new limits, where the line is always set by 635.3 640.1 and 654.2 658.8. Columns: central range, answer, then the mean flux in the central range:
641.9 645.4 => -0.03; 20.1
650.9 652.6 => -0.08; 20.3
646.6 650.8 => -0.08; 20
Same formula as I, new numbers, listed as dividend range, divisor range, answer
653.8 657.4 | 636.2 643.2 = 0.95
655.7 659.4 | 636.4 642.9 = 0.95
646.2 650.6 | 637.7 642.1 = 1.00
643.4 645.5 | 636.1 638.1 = 1.02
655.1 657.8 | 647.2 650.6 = 0.94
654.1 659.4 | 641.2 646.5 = 0.95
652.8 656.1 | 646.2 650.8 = 0.97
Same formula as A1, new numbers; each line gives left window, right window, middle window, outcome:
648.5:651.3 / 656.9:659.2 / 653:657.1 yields 0.136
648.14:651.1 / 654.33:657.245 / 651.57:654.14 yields -0.052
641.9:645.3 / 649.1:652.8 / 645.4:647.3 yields -0.039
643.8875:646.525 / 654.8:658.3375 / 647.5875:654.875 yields -0.052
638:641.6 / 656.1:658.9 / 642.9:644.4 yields -0.025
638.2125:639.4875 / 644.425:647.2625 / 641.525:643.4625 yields 0.083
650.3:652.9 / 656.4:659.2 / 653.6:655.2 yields 0.014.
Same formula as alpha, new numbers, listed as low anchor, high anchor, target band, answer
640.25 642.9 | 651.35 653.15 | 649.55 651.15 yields 0.04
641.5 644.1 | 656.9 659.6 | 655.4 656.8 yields 0.04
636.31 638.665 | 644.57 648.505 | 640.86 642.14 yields 0.03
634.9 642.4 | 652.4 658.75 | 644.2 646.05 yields -0.05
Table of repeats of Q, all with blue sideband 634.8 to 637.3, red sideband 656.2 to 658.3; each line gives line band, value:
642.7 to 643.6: -0.028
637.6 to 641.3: -0.049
